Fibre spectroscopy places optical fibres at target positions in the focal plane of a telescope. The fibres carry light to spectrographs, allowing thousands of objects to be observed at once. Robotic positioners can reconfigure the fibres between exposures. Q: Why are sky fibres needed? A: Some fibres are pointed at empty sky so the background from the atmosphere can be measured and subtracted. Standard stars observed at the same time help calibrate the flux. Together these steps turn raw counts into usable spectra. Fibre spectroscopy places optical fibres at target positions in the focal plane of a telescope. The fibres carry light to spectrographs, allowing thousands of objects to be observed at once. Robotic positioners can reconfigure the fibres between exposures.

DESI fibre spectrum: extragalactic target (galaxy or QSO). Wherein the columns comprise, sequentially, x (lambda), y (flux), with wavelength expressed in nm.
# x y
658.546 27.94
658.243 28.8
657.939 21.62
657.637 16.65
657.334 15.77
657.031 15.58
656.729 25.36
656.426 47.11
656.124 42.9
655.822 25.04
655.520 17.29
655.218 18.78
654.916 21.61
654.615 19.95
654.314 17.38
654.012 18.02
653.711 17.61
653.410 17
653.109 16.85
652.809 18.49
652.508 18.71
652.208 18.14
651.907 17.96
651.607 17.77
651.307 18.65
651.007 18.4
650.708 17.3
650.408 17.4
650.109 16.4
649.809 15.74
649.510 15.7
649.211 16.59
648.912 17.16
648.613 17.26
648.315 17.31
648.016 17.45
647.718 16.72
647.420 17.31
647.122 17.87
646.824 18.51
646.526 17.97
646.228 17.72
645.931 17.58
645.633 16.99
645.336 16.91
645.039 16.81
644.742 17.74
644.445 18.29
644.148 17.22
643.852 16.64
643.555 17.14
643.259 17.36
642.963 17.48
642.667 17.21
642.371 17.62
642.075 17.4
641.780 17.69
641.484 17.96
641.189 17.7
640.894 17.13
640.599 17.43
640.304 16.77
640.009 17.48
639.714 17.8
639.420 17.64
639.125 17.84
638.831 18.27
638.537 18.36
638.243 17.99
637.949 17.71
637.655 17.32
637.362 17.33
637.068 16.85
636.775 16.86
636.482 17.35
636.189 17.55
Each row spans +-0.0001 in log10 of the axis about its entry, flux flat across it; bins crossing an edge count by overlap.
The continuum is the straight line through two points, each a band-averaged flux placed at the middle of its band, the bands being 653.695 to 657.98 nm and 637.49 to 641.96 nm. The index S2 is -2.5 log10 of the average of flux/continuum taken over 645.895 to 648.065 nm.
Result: 0.14 mag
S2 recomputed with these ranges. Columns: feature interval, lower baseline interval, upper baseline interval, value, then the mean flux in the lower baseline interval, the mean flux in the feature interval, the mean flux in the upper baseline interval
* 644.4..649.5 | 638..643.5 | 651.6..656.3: 0.09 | 17.6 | 17.4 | 20.4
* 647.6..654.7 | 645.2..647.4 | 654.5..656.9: 0.27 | 17.6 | 17.5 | 27.3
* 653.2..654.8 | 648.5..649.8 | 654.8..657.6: 0.24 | 16.6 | 18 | 25.2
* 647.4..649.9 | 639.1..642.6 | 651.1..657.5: 0.17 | 17.5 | 16.8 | 21.2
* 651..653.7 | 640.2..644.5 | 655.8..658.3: 0.30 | 17.4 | 18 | 26.5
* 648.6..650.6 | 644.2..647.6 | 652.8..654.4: 0.06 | 17.6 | 16.6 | 17.5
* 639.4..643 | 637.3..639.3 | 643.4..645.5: 0.01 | 17.8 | 17.5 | 17.3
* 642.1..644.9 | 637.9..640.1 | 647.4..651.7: 0.01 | 17.9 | 17.4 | 17.1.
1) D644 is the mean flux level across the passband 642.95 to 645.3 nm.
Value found 17.3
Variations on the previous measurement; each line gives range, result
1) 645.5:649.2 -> 17.5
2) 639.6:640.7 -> 17.3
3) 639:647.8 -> 17.5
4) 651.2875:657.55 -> 21.2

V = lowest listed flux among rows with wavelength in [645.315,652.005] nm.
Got 15.7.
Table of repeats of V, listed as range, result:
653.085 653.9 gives 16.85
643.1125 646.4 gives 16.64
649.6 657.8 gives 15.58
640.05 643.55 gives 16.77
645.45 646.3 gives 16.99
